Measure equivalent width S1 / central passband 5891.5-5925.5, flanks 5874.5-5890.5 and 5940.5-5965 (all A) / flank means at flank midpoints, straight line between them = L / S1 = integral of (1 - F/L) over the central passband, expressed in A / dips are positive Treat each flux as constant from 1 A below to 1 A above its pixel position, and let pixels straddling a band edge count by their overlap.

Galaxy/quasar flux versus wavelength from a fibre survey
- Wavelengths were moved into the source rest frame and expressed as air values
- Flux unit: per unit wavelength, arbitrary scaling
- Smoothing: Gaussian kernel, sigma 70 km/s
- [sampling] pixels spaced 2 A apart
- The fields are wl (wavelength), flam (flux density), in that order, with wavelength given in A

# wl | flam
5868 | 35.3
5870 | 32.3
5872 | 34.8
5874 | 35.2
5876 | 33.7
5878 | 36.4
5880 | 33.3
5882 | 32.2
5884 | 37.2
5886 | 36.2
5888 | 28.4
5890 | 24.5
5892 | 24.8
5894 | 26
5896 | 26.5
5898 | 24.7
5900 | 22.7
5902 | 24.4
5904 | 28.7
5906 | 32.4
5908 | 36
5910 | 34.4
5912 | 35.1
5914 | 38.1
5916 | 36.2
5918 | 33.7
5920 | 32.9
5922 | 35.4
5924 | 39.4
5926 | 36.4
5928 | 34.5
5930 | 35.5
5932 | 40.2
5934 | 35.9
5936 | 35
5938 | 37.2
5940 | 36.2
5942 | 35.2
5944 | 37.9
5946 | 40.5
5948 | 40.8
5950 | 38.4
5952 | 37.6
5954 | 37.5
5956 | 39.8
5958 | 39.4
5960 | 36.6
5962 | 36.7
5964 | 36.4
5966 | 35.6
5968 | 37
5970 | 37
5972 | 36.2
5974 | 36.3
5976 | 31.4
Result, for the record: 3.5 A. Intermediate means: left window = 33.1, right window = 38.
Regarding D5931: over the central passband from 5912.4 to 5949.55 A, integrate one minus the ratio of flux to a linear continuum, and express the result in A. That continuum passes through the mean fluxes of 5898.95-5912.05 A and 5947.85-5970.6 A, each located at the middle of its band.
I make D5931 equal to -3.3 A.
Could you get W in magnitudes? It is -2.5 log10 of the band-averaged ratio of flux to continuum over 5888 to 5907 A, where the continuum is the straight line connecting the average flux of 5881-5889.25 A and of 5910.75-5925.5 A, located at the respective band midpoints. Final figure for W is 0.29 mag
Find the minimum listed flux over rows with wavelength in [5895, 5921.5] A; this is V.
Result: 22.7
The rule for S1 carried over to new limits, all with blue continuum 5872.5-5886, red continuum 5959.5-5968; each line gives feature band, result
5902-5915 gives 0.7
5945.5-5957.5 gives -1.0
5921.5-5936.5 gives -0.4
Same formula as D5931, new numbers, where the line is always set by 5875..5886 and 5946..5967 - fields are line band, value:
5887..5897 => 2.6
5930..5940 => 0.1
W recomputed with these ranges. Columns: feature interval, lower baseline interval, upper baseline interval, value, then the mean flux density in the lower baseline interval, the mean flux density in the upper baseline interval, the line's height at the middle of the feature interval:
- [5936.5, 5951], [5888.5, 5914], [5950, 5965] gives -0.07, 28.7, 37.8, 35.6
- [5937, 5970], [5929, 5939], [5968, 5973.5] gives -0.03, 36.8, 36.6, 36.7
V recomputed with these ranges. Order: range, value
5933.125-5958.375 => 35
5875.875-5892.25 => 24.5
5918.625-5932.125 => 32.9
